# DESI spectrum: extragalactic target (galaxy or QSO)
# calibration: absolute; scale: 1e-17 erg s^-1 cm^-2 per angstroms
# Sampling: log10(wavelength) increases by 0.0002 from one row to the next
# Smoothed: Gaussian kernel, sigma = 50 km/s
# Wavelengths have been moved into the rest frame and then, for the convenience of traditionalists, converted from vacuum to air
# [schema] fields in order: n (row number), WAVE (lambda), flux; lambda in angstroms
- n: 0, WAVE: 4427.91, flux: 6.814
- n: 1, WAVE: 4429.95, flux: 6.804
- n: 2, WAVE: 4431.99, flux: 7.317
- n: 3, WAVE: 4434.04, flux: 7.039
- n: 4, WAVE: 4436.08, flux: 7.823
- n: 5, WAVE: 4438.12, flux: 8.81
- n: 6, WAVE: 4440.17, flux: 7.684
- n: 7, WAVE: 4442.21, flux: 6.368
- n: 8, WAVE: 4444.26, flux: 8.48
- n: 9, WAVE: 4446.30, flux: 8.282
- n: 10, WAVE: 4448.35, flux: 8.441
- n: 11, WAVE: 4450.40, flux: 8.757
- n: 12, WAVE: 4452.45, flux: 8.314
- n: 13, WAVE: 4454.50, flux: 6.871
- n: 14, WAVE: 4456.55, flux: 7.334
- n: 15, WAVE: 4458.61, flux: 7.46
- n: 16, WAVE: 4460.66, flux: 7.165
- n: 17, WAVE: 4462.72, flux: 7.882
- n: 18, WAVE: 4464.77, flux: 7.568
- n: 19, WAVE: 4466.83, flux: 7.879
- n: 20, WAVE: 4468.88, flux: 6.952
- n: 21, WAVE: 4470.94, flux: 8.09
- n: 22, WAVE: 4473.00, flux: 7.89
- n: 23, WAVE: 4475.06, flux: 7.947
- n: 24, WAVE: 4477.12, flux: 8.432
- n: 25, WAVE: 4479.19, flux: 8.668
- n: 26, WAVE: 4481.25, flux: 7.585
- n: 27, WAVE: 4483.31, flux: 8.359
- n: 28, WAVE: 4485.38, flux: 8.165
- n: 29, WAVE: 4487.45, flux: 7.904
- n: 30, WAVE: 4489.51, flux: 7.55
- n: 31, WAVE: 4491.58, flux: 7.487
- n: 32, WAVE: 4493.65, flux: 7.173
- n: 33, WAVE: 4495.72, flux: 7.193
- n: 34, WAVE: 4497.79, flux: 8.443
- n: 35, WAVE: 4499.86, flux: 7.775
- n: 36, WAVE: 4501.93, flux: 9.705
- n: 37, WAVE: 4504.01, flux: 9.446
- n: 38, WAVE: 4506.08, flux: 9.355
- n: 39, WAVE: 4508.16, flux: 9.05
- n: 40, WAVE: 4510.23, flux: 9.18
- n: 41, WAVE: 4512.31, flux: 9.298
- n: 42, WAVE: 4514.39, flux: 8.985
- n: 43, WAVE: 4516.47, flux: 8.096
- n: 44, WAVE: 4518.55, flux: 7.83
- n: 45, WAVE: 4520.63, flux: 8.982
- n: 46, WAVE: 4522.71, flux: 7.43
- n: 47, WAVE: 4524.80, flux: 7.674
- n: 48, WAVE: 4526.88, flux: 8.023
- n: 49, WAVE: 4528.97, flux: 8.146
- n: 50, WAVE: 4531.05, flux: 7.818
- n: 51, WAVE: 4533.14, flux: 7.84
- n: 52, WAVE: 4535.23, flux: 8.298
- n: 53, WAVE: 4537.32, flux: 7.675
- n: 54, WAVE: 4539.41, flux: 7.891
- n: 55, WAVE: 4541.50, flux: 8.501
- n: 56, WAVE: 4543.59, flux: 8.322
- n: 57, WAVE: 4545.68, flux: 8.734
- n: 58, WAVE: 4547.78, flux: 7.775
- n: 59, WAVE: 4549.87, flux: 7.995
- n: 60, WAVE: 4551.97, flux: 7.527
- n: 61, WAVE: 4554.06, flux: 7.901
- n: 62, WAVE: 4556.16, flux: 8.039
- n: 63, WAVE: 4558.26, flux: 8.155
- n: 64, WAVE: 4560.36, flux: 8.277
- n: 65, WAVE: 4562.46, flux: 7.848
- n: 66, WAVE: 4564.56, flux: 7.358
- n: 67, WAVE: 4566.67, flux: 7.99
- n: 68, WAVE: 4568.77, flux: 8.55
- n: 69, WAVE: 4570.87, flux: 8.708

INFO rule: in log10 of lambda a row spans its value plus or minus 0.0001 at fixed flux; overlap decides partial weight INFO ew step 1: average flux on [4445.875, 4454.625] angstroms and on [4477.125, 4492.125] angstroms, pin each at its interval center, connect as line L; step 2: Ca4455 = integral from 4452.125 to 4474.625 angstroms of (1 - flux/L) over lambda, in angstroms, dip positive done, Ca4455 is 1.6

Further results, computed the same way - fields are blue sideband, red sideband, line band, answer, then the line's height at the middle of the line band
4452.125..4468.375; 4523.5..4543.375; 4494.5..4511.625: -2.1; 7.79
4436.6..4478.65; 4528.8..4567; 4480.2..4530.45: -2.3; 7.93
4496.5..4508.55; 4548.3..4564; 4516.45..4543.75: 1.3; 8.42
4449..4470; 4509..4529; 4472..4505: -0.4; 8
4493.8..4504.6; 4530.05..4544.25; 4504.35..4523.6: -1.1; 8.24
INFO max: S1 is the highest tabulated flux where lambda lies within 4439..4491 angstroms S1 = 8.757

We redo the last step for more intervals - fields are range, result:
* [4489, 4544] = 9.705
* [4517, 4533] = 8.982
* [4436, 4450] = 8.81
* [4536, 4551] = 8.734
